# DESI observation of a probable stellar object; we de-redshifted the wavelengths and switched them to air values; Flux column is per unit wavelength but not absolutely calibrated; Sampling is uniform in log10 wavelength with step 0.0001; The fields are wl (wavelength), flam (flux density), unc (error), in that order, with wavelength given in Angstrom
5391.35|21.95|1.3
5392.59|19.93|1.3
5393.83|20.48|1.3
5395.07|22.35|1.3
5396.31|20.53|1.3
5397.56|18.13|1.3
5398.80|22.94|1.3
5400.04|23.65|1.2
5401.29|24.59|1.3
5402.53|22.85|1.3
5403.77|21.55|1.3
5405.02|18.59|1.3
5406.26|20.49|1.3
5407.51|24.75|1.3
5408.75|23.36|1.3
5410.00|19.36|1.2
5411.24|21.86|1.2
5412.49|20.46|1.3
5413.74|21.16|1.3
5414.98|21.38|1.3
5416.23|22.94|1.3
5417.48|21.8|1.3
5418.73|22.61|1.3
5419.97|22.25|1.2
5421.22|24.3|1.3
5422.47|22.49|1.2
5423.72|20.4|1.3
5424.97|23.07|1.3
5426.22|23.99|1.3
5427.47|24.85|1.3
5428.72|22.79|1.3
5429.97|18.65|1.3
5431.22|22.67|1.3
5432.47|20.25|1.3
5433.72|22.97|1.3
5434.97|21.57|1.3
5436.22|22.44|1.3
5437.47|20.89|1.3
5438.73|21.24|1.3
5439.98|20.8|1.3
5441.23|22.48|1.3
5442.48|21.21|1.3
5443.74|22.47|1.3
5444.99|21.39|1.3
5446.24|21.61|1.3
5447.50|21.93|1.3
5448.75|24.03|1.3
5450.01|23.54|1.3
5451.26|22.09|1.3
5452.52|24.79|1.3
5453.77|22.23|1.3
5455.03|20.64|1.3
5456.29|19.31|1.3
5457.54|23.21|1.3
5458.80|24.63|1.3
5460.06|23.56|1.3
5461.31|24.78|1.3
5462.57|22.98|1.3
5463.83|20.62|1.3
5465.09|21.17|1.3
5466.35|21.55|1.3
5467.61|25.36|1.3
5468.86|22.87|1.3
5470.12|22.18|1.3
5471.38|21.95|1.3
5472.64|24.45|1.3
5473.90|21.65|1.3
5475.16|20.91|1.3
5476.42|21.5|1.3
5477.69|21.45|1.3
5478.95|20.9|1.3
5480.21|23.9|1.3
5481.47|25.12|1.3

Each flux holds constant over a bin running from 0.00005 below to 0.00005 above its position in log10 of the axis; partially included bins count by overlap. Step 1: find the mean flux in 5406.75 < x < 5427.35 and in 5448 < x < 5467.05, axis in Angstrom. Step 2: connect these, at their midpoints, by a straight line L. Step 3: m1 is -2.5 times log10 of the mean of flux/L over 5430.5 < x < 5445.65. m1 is 0.04 mag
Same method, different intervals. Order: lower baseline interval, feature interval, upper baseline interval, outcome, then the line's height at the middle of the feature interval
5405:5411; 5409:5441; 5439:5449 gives -0.01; 21.8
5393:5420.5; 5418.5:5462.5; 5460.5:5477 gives -0.01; 22.1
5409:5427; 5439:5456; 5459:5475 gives 0.02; 22.5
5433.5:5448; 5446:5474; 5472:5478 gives -0.04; 21.9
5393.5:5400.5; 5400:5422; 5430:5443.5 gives -0.03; 21.4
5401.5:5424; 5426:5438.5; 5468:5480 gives 0.00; 22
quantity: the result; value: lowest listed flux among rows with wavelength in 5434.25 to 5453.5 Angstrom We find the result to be 20.8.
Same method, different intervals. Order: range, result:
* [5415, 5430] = 18.65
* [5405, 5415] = 18.59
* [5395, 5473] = 18.13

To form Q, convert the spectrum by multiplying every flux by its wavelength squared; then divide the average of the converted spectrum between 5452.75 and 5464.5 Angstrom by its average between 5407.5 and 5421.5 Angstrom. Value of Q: 1.04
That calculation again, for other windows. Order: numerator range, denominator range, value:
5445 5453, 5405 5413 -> 1.08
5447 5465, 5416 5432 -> 1.02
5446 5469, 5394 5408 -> 1.06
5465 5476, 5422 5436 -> 1.03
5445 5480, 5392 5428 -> 1.04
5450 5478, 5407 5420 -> 1.04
